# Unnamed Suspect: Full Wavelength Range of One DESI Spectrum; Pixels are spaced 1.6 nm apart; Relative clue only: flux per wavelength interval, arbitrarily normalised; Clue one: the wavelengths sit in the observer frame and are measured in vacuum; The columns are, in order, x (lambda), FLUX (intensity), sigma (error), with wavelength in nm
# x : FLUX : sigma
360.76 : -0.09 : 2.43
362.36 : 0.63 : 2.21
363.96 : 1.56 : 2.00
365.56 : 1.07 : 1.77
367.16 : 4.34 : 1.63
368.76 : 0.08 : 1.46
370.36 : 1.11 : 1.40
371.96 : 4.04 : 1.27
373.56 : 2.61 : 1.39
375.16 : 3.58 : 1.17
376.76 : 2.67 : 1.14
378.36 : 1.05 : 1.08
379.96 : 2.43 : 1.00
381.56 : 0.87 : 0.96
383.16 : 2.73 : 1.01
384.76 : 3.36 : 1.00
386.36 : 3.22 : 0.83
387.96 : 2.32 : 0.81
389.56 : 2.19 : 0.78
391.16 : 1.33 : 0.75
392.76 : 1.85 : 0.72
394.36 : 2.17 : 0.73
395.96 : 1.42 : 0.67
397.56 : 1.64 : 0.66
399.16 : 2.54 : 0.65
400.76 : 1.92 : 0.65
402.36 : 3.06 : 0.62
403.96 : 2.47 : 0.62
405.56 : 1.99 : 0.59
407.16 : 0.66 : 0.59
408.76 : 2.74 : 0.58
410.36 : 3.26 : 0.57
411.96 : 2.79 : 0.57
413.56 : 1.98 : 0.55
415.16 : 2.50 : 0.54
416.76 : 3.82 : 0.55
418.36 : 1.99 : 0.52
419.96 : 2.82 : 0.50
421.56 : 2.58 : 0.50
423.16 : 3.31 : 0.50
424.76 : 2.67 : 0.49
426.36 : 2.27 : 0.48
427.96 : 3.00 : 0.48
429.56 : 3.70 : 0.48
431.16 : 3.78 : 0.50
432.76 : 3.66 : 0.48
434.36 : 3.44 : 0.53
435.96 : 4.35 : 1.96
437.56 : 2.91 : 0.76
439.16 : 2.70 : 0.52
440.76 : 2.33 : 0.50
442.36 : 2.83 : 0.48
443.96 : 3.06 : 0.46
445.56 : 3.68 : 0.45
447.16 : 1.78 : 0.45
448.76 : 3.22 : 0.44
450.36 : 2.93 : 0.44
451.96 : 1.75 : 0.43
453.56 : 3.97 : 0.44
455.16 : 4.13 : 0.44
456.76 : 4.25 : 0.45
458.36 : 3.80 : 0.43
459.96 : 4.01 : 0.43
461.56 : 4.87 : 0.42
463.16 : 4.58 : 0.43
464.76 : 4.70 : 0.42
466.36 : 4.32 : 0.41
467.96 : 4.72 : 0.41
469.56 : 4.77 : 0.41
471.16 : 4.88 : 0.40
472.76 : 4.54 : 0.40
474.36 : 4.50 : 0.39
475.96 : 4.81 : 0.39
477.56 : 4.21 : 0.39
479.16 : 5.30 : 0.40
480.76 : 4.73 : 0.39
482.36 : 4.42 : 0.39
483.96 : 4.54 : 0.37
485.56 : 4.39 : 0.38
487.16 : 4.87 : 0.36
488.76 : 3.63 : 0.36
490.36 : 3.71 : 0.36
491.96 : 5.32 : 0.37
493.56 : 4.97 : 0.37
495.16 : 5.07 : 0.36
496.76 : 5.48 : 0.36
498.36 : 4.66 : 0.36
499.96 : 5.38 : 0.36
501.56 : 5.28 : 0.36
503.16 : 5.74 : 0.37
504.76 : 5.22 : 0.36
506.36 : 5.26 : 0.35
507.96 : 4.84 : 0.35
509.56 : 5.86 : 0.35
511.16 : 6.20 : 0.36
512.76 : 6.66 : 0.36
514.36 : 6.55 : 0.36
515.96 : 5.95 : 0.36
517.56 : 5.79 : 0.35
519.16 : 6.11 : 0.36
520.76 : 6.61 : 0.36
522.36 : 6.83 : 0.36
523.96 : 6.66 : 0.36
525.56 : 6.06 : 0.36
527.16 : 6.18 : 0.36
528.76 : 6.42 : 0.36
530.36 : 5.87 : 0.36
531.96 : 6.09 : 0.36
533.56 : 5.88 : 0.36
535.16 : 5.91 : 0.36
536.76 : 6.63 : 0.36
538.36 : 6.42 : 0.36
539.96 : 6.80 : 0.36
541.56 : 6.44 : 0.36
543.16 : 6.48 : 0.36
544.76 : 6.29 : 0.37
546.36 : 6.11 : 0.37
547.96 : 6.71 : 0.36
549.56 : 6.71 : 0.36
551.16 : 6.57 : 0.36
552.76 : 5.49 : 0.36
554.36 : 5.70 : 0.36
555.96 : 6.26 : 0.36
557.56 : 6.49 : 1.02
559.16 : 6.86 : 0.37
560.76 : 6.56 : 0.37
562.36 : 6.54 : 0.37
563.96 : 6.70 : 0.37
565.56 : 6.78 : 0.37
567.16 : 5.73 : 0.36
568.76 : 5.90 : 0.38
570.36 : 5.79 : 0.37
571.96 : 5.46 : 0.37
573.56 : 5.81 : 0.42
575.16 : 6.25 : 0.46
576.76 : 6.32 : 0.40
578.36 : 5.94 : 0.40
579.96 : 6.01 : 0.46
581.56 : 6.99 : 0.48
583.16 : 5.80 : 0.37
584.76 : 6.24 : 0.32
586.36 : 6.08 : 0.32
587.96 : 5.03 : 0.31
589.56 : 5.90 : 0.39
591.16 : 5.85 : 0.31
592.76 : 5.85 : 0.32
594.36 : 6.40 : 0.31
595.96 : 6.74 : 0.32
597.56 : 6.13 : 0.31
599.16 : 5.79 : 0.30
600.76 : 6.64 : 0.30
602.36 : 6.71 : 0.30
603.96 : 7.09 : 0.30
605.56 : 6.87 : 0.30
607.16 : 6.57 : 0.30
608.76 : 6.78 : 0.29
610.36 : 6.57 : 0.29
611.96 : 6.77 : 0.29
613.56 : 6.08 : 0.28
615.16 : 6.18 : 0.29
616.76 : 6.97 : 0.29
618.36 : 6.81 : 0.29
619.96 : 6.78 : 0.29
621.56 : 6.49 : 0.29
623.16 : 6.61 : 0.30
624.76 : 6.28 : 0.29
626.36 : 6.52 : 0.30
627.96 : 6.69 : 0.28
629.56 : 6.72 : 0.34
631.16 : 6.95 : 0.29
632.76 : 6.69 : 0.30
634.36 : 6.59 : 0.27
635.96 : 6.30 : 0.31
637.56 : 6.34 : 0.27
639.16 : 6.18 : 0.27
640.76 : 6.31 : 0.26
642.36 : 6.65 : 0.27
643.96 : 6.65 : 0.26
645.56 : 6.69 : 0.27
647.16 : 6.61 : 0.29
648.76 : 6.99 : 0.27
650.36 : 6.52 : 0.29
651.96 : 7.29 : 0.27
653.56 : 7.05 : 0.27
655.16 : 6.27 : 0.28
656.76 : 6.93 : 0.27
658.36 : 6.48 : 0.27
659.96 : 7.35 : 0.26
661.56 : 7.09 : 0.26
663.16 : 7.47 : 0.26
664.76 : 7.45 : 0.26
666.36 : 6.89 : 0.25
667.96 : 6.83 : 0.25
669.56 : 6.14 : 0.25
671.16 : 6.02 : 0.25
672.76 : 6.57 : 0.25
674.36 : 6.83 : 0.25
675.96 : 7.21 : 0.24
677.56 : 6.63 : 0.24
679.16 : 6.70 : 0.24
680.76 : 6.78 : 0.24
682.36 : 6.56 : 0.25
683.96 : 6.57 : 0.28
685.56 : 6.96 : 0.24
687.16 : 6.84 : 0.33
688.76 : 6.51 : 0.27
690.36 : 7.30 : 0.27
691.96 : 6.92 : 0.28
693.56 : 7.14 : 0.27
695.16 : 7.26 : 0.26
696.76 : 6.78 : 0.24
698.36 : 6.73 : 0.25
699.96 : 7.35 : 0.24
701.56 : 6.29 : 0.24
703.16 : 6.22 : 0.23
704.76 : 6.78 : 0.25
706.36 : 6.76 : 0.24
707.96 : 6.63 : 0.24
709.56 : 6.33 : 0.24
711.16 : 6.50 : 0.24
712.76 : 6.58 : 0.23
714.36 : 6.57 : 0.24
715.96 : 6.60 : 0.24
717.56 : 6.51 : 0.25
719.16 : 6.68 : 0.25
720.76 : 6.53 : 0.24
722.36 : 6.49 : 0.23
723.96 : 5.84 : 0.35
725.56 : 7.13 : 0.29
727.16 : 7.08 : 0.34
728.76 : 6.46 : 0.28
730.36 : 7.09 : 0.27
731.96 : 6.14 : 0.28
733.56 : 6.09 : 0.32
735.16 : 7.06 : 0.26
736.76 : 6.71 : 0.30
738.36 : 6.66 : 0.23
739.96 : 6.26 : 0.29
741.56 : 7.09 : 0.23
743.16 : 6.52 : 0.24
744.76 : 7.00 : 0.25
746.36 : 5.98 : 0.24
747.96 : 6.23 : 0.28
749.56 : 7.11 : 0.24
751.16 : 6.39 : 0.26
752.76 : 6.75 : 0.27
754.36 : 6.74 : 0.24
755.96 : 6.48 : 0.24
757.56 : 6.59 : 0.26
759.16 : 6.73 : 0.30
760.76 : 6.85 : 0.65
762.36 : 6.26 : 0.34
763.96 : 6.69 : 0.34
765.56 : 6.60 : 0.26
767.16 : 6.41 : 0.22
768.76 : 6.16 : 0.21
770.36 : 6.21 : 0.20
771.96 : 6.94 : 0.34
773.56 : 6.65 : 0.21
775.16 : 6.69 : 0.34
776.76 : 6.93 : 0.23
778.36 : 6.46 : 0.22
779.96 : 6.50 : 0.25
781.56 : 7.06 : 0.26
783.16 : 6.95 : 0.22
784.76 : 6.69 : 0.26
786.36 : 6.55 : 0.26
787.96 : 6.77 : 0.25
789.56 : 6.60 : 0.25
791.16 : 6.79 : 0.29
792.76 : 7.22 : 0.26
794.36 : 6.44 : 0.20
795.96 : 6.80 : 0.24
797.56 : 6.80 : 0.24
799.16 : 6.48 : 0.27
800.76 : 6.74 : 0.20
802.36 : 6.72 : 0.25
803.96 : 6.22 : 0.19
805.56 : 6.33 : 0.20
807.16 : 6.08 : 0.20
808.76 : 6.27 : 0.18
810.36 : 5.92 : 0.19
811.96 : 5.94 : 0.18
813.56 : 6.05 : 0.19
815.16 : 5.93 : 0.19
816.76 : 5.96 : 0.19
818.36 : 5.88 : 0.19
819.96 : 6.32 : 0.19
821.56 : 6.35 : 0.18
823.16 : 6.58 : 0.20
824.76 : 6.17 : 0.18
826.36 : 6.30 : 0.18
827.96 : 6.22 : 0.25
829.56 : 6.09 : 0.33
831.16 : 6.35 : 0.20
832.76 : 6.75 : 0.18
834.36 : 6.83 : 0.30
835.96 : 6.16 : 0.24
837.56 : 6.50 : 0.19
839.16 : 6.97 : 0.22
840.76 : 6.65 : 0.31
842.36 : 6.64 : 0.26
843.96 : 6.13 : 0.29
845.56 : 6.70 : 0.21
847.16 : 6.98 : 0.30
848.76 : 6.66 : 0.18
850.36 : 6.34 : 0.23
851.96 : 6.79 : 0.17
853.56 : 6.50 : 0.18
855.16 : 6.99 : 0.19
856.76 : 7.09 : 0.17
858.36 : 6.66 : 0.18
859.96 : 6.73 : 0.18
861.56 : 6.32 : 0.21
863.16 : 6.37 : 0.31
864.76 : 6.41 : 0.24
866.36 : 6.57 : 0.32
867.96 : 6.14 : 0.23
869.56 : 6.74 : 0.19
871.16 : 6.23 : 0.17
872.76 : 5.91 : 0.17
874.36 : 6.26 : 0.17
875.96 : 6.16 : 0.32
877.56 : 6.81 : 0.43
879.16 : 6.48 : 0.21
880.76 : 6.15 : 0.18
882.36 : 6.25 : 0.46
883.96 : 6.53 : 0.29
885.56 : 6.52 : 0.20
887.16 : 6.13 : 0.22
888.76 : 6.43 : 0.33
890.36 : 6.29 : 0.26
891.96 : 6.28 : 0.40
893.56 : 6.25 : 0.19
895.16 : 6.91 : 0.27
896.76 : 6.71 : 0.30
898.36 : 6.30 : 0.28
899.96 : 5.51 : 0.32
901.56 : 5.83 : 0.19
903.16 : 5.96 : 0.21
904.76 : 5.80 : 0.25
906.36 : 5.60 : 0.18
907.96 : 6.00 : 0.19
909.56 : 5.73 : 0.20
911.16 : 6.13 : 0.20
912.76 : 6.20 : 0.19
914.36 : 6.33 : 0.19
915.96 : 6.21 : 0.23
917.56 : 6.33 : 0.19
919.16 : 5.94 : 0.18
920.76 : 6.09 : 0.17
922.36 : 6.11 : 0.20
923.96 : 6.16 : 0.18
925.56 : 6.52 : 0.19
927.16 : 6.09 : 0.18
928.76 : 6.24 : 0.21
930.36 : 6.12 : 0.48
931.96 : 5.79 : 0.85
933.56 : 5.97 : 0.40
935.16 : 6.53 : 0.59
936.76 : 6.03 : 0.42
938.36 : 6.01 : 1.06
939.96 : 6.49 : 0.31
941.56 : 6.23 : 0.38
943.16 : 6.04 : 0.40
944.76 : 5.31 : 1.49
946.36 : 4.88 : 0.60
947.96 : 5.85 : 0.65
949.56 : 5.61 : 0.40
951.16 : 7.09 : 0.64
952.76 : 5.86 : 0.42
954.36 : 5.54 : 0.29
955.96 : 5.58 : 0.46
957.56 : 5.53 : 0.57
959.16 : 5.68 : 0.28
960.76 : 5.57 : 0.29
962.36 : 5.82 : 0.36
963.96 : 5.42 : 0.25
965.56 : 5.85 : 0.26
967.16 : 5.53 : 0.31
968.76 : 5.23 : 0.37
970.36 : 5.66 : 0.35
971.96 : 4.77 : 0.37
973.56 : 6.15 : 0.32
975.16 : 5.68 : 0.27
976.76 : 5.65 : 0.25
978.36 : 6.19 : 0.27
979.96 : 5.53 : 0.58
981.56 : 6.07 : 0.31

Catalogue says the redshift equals 0.14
